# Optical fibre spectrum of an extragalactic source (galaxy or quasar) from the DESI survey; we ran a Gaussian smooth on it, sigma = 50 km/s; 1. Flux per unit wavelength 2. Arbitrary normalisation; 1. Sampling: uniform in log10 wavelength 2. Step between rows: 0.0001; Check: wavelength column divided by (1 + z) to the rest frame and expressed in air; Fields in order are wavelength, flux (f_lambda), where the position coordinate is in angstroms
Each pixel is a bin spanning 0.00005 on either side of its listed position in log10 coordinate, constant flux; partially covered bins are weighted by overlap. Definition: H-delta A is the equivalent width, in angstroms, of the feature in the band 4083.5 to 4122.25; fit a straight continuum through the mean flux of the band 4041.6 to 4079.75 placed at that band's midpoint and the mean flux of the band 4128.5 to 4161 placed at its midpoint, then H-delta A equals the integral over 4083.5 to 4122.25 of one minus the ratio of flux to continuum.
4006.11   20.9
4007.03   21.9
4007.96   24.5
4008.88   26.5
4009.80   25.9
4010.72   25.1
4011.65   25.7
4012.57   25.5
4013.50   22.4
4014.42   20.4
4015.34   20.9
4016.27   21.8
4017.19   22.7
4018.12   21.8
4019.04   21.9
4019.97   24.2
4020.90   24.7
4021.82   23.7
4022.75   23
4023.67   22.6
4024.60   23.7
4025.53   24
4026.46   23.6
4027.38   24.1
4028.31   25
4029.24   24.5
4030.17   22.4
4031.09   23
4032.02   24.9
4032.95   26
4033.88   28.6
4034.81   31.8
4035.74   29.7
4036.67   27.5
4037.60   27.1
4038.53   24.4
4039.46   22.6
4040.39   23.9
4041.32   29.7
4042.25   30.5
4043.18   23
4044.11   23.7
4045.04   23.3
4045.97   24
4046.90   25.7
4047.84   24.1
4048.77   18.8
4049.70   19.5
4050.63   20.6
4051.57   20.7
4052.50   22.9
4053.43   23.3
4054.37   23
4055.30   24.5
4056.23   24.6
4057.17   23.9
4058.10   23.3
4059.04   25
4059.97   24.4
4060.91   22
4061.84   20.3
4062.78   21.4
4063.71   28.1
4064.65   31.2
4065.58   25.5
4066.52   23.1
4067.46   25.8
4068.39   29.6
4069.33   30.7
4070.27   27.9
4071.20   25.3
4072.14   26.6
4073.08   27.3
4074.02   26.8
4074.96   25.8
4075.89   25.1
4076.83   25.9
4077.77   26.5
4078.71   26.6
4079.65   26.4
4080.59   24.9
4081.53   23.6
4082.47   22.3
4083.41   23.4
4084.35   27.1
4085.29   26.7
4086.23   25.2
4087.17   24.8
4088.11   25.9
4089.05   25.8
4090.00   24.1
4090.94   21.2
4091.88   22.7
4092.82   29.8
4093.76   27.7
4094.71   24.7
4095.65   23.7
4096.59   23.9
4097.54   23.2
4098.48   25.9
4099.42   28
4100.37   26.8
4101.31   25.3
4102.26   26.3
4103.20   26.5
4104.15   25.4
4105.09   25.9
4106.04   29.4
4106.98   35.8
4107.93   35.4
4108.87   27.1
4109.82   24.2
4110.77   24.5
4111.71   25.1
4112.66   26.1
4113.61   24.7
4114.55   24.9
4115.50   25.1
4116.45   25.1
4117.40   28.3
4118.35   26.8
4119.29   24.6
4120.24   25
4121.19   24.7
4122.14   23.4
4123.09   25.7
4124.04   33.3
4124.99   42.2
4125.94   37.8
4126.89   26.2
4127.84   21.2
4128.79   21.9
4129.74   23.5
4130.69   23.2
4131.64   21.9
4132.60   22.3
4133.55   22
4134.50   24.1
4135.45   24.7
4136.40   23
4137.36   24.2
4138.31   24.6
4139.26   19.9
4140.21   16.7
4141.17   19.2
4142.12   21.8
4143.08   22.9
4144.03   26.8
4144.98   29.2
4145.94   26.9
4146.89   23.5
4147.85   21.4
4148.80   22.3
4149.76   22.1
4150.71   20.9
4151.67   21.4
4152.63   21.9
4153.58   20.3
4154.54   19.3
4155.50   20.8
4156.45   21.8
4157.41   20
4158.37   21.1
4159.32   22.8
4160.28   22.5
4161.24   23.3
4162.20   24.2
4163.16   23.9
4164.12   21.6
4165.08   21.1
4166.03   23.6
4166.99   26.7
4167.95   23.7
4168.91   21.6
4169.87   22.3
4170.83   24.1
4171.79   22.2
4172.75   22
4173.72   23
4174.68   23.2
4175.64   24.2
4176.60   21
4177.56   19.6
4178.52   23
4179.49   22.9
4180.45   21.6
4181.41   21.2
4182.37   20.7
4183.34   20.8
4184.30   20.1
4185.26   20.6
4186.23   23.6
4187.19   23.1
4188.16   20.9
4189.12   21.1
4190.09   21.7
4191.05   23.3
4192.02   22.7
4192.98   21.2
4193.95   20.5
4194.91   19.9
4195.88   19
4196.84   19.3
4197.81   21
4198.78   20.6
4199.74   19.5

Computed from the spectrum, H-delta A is -4.0 angstroms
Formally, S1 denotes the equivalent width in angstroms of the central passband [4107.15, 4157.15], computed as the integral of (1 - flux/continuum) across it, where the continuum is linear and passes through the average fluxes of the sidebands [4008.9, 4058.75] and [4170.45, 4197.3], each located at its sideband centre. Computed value -4.5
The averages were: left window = 24.1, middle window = 24.6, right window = 21.7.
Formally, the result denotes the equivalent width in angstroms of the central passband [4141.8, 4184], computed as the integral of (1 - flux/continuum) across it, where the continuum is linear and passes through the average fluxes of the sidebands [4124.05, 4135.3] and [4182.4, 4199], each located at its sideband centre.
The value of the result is 1.69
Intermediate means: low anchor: 26.3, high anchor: 21.1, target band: 22.5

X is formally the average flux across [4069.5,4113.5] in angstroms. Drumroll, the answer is 26.1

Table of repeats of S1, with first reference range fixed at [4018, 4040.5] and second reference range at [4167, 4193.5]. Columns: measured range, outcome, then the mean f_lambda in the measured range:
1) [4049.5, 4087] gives -1.3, 25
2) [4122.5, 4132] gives -1.9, 27.7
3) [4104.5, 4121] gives -2.5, 26.9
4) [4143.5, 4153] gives -0.4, 23.7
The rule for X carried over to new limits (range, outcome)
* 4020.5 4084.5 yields 24.9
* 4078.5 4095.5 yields 25.1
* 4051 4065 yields 23.8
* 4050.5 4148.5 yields 25.3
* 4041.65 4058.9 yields 23.4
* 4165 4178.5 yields 22.8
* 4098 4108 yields 28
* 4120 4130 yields 27.9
